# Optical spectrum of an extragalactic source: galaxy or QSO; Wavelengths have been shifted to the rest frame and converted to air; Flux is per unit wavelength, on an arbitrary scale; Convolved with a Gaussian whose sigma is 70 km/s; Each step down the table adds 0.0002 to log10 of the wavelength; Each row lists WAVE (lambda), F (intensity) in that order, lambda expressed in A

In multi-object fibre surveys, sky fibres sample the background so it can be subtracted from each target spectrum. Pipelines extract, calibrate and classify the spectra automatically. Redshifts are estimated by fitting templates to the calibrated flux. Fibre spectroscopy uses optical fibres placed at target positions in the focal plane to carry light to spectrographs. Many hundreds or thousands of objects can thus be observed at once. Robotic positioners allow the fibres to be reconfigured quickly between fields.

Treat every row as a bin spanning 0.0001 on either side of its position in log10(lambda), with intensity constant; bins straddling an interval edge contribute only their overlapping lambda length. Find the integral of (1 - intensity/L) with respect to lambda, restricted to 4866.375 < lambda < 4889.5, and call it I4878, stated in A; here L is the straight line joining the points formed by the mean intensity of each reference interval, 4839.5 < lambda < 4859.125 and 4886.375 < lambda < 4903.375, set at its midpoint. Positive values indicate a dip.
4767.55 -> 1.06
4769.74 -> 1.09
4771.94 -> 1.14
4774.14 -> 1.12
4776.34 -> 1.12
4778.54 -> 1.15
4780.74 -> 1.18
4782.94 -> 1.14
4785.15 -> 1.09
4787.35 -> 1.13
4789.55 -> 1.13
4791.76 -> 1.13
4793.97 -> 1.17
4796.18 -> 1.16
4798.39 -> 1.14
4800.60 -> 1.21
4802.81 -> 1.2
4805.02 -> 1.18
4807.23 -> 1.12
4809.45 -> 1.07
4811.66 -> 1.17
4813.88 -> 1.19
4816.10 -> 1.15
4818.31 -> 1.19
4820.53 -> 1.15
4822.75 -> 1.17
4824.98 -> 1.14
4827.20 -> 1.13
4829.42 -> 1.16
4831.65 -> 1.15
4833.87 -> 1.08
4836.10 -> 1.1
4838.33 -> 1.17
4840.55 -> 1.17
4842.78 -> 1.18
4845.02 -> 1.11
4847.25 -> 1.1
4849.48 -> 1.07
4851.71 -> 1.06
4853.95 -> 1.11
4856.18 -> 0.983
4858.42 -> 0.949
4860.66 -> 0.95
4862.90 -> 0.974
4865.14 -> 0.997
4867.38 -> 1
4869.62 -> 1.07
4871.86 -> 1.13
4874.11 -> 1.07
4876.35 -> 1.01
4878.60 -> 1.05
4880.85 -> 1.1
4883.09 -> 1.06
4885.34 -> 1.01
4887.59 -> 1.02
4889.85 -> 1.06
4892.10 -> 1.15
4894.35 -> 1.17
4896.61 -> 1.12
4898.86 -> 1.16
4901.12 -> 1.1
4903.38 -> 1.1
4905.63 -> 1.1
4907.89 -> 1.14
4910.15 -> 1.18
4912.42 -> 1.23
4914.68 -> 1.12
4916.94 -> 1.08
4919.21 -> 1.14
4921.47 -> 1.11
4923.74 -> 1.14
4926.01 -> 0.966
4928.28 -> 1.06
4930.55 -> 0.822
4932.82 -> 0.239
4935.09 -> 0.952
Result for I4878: 1.0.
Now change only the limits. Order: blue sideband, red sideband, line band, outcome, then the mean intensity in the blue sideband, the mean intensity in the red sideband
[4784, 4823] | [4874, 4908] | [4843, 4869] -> 1.9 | 1.15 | 1.09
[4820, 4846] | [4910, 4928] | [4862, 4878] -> 1.3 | 1.14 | 1.11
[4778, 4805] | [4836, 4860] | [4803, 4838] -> -0.8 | 1.15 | 1.09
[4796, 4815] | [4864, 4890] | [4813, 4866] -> 0.3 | 1.16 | 1.05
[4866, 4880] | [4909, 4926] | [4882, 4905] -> -0.1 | 1.05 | 1.13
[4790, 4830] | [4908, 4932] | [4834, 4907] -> 2.4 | 1.16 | 1.08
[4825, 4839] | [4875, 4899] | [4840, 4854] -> 0.1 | 1.13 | 1.08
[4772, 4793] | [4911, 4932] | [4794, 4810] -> -0.5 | 1.13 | 1.06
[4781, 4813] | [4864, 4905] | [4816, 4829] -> -0.3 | 1.15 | 1.08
